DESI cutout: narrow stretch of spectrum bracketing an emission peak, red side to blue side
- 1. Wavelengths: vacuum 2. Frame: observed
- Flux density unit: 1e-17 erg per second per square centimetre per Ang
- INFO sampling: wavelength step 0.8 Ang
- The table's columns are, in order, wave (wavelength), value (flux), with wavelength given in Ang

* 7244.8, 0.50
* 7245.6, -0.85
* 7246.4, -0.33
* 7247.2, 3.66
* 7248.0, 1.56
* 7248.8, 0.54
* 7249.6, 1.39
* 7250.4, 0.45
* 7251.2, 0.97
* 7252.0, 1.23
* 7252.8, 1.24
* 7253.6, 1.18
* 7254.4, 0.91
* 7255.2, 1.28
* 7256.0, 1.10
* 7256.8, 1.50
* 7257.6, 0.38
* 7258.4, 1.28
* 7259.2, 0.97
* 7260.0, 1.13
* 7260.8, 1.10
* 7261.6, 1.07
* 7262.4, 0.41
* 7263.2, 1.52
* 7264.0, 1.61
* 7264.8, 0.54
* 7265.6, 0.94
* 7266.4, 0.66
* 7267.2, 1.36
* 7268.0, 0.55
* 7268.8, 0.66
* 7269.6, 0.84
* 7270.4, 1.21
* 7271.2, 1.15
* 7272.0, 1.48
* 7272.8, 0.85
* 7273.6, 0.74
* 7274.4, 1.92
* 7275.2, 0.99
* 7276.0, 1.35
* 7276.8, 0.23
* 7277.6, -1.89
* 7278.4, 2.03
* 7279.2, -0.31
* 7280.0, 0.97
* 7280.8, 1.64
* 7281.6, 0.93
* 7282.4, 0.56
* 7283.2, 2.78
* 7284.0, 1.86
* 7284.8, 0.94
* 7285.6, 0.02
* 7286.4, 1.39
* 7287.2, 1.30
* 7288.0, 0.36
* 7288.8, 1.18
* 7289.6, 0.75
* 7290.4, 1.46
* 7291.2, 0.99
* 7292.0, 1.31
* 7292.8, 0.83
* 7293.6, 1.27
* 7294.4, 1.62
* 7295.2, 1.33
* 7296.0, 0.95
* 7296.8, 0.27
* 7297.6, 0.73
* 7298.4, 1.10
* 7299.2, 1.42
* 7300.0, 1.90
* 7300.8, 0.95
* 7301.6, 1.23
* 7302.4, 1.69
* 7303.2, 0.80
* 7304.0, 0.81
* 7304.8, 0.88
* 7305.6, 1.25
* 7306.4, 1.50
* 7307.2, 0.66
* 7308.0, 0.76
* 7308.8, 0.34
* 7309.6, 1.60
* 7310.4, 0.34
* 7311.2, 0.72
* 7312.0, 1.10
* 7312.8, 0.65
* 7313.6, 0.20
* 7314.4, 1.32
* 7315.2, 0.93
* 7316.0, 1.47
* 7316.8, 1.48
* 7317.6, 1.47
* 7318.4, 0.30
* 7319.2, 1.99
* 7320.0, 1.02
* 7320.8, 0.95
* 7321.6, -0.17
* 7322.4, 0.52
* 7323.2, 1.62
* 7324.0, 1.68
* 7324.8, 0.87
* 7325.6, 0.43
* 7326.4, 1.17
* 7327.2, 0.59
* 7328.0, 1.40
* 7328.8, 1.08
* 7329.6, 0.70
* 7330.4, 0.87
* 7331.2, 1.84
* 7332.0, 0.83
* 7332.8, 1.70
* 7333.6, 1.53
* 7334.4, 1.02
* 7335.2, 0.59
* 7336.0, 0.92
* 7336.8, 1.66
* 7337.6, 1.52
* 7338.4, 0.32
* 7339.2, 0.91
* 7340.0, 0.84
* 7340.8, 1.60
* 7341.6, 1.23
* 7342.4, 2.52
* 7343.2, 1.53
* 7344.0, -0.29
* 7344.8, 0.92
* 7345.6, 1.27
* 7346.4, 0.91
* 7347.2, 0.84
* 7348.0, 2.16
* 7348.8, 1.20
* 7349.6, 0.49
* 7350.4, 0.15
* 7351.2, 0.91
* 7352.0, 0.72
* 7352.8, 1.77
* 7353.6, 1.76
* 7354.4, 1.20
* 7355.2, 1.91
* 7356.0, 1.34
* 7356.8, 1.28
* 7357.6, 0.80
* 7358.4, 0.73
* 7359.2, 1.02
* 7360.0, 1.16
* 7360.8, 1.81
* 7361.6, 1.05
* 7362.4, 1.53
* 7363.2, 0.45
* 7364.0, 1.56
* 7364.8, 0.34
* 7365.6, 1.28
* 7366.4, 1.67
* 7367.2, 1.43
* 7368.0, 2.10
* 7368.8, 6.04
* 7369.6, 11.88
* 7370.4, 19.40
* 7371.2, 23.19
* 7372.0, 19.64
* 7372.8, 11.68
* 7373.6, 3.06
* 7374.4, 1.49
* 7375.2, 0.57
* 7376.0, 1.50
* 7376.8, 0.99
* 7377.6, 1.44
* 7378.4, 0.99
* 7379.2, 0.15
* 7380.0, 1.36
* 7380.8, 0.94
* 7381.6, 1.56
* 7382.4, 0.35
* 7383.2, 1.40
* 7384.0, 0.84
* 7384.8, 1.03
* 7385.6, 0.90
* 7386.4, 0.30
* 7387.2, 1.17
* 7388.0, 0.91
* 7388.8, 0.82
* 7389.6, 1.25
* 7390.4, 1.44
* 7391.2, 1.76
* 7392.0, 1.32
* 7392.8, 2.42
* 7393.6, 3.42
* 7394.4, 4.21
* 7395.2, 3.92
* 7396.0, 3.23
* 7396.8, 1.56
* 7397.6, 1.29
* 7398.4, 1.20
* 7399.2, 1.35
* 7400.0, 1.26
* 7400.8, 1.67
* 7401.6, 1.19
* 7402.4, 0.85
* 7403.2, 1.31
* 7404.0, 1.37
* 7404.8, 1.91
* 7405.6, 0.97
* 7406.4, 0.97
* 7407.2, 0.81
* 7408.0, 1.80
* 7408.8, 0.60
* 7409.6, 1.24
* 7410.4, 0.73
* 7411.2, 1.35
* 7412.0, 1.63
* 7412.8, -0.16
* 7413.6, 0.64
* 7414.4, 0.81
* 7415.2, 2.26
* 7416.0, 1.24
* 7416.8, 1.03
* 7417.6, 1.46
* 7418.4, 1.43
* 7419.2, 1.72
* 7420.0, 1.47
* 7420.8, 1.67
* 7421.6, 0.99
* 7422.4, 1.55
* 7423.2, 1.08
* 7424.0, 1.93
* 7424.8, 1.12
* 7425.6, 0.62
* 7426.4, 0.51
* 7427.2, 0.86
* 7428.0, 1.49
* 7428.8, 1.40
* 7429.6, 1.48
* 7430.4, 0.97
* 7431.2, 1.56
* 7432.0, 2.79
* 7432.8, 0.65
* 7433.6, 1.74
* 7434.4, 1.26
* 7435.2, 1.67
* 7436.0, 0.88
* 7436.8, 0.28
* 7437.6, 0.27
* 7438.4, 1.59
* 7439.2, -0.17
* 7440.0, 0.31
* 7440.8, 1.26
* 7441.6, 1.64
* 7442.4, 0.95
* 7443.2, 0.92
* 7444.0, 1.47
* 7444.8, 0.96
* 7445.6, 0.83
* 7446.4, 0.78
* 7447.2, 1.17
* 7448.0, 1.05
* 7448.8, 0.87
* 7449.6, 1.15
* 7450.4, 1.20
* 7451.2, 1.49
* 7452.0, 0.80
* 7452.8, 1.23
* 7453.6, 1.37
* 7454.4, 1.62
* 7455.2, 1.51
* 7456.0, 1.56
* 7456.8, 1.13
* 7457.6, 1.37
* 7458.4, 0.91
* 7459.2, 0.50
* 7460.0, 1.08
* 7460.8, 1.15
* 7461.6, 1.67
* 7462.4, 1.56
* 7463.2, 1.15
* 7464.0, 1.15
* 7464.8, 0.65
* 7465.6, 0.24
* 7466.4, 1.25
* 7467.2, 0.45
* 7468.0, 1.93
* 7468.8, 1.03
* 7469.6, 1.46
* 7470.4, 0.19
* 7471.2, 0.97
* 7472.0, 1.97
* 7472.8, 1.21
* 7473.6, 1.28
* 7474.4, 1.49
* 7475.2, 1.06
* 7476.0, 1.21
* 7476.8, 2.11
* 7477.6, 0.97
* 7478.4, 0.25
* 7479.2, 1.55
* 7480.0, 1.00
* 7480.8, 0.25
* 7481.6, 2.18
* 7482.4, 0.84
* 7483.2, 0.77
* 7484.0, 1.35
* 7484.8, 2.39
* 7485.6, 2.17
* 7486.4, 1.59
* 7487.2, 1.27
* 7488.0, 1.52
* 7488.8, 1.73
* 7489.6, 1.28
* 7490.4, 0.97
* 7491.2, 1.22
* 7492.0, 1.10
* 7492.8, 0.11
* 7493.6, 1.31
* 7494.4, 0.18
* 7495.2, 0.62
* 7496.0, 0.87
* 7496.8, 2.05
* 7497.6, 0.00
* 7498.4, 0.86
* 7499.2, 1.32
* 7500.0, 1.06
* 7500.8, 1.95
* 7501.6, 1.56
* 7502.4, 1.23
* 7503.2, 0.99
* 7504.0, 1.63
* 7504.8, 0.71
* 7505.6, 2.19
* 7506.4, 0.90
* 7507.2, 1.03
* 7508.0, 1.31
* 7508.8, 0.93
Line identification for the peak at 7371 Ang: H-alpha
